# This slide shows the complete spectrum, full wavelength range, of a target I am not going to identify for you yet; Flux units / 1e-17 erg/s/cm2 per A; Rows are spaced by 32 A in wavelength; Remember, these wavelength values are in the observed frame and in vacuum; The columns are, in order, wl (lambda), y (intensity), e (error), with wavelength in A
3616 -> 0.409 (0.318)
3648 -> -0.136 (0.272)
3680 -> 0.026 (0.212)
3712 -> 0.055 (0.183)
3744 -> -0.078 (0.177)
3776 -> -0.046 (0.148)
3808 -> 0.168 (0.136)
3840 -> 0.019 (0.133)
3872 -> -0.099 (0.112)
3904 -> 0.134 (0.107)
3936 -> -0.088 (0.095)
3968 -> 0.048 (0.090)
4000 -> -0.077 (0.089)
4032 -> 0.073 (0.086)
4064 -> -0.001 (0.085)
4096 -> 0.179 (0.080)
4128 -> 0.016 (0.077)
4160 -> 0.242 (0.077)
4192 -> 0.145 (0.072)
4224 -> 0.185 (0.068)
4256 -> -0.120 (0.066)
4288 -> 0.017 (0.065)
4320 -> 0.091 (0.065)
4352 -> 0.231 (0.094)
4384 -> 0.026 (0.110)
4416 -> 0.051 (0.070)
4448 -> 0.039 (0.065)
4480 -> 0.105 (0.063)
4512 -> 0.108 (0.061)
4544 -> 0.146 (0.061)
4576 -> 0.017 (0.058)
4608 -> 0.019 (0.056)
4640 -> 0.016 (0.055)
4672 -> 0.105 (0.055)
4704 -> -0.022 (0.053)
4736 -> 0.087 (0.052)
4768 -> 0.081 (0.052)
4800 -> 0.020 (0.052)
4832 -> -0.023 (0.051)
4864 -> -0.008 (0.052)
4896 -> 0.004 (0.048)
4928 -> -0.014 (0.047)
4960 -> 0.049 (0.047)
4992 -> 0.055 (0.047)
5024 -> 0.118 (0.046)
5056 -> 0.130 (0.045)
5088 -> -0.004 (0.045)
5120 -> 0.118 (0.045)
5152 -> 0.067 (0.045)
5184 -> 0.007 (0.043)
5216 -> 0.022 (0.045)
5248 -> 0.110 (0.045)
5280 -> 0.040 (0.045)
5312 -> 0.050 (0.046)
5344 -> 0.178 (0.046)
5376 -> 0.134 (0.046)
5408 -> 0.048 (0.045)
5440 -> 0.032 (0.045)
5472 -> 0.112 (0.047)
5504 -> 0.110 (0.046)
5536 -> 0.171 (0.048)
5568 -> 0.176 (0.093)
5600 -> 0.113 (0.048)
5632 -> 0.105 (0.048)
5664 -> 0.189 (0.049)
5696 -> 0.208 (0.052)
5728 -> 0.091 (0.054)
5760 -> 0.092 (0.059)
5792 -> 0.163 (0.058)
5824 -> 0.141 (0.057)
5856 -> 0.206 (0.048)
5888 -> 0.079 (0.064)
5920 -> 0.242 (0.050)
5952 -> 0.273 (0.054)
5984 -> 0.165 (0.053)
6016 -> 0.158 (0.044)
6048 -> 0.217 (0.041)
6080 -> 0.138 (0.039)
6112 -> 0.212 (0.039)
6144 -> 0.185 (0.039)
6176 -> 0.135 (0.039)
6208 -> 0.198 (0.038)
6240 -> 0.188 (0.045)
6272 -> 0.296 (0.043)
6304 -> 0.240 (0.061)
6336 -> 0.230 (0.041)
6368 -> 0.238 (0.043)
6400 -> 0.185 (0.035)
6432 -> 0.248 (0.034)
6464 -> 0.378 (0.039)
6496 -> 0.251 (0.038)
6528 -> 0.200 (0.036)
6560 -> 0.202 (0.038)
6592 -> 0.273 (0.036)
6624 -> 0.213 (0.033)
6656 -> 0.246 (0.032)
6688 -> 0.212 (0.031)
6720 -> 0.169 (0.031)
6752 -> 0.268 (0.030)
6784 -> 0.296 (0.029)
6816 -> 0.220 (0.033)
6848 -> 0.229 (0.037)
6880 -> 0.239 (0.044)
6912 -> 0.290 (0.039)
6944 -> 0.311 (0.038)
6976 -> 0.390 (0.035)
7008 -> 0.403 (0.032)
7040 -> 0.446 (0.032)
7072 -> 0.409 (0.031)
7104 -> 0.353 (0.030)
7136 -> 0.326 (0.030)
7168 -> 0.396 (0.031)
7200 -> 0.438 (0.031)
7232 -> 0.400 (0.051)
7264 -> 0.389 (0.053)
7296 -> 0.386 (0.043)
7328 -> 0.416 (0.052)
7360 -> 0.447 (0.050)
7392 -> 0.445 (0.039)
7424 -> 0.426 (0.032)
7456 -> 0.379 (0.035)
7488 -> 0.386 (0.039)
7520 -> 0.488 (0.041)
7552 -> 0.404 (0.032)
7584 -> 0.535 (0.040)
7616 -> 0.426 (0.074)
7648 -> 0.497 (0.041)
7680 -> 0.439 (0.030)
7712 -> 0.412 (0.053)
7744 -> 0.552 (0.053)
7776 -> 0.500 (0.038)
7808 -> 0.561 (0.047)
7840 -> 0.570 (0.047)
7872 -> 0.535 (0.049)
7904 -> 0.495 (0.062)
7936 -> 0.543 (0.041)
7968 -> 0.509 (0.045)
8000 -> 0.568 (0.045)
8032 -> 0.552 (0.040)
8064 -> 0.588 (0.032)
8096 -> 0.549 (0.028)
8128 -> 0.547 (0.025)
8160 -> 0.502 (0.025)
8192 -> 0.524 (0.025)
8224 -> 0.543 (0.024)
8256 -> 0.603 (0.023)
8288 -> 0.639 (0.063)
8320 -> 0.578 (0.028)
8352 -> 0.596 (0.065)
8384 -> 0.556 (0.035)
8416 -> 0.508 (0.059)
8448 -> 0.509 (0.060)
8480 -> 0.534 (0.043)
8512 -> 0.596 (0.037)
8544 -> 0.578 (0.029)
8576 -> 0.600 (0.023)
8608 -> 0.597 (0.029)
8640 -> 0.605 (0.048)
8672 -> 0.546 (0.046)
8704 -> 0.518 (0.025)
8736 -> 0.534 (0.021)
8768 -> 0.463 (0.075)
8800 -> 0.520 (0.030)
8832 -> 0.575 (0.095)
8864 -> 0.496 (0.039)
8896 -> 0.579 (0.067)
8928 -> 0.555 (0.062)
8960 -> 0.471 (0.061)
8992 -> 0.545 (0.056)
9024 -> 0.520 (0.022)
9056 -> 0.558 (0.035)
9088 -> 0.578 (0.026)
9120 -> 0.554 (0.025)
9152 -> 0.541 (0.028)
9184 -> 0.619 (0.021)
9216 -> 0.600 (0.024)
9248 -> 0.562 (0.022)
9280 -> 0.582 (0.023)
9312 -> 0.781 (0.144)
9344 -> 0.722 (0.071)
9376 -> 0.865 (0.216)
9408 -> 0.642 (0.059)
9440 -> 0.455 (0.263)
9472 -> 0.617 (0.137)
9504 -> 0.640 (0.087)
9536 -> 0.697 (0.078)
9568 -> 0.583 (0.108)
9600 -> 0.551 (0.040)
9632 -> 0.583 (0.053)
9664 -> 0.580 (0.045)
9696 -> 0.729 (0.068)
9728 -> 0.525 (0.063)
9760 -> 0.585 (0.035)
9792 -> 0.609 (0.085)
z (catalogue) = 0.74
